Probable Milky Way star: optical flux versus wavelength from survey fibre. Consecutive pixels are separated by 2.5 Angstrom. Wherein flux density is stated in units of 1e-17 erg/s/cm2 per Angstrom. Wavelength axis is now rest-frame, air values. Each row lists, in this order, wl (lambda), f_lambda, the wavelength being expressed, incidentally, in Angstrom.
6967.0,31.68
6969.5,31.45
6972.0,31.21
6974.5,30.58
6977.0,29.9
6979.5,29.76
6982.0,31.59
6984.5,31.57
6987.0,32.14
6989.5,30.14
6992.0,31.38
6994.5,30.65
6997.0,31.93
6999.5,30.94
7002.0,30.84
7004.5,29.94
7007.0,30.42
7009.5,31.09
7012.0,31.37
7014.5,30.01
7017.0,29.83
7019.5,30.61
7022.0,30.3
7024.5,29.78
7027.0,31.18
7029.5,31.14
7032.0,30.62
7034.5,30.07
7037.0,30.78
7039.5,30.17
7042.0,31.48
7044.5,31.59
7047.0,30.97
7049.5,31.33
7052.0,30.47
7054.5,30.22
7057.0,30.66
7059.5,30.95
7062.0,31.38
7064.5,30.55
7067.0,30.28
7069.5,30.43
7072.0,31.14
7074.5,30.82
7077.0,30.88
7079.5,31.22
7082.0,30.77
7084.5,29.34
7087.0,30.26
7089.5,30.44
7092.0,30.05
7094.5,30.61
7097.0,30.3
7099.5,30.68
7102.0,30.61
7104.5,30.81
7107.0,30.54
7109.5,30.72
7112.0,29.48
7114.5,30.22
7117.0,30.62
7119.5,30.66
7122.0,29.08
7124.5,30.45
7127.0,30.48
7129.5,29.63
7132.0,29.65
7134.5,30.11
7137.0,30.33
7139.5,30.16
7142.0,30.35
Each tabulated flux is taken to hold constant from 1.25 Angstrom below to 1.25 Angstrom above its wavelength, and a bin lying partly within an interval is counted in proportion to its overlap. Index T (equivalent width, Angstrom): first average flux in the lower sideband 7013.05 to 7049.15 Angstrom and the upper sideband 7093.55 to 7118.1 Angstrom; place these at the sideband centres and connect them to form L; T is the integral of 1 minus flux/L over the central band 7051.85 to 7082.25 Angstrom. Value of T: -0.2 Angstrom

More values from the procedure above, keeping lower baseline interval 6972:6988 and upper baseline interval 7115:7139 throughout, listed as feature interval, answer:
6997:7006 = 0.0 Angstrom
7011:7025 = 0.2 Angstrom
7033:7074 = -0.3 Angstrom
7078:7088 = 0.0 Angstrom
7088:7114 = -0.1 Angstrom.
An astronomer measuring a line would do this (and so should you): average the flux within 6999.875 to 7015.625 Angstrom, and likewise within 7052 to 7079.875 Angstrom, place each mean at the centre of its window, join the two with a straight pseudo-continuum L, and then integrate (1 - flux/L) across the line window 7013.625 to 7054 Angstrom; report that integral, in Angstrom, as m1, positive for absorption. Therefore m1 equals 0.1 Angstrom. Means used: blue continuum 30.6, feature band 30.6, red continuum 30.7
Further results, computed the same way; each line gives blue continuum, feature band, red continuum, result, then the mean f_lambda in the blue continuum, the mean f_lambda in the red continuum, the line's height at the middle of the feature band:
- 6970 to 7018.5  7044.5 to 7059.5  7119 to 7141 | -0.16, 30.8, 30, 30.5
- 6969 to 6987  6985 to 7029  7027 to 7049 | 0.21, 30.9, 30.9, 30.9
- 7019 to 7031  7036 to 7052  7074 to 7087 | -0.22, 30.6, 30.6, 30.6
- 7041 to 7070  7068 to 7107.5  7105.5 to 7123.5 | -0.07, 30.9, 30.2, 30.5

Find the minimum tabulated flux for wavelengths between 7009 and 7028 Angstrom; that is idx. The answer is 29.78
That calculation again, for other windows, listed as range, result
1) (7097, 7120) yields 29.48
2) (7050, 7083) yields 30.22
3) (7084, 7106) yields 29.34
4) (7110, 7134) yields 29.08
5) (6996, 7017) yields 29.83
